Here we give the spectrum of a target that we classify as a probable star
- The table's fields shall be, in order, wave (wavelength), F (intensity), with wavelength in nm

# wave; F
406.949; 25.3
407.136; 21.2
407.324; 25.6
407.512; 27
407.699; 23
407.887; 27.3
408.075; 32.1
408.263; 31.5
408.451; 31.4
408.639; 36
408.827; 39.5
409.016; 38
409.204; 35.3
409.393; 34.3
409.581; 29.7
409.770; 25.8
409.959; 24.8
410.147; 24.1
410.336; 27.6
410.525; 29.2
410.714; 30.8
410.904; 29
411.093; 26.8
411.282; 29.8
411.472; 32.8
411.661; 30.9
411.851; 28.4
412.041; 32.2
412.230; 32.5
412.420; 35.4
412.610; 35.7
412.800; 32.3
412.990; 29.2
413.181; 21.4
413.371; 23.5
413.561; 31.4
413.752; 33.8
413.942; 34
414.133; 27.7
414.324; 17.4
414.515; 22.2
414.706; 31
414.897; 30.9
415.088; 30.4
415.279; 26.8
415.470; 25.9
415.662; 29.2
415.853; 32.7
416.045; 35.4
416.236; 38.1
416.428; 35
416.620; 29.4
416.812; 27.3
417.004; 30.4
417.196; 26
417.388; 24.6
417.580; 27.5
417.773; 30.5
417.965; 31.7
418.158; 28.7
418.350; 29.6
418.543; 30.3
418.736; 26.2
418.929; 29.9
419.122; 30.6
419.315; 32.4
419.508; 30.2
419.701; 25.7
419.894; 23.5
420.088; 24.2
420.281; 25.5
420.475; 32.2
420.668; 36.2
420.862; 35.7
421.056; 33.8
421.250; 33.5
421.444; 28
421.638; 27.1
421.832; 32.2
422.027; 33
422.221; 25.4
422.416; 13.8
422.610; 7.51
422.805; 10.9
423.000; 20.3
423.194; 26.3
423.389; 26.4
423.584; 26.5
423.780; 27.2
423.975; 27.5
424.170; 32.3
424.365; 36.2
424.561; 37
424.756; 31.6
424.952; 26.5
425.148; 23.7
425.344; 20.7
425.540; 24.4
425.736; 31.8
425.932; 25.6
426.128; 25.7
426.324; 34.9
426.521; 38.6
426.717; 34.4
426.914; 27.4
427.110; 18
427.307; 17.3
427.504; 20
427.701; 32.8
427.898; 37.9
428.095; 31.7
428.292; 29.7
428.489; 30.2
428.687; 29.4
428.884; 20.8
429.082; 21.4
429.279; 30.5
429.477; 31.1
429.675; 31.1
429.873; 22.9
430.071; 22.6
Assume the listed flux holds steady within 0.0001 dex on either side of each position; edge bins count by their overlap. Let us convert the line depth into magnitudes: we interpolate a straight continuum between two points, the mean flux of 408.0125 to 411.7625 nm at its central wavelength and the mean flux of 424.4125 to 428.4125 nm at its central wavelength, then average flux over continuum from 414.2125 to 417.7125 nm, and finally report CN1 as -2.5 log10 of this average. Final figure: 0.04 mag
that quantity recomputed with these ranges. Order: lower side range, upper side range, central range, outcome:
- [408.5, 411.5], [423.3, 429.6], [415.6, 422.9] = 0.037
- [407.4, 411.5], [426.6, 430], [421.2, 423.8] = 0.185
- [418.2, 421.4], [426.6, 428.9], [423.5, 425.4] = -0.016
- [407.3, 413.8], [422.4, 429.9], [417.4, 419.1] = -0.019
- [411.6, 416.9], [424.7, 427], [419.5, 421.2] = -0.016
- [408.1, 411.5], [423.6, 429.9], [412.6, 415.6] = 0.080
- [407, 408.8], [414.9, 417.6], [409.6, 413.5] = 0.005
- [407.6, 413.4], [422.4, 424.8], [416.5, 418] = -0.028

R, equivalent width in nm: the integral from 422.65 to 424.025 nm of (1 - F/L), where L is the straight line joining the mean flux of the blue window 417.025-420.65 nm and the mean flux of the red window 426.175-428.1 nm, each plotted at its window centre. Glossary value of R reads 0.29 nm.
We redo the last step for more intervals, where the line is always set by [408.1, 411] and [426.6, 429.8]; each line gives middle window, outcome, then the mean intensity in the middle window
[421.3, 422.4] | 0.03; 28.2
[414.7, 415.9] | 0.03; 29.3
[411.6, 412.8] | -0.07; 32.5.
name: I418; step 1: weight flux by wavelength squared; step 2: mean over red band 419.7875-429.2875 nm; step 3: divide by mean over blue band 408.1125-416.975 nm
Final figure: 1.0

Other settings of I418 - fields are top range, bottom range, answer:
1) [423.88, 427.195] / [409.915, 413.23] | 1.05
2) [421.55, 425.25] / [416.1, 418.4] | 0.89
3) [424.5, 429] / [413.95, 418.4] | 1.02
